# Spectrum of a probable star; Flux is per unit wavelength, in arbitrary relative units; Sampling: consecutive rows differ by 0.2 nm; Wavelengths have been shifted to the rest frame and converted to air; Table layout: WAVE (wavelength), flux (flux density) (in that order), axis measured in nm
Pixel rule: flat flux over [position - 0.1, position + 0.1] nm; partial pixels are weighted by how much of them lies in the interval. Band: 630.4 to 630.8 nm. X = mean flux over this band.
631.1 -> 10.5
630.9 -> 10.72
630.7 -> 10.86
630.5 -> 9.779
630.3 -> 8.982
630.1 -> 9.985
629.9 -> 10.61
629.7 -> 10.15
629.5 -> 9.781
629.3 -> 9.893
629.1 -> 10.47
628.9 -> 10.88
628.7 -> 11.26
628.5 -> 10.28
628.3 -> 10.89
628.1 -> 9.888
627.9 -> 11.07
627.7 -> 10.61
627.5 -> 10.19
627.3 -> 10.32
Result 10.3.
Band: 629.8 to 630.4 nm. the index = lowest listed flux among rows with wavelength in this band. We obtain 8.982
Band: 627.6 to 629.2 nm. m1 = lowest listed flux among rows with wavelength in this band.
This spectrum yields 9.888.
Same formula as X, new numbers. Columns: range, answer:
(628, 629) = 10.6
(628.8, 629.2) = 10.7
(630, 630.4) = 9.48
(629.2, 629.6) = 9.84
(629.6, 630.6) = 9.9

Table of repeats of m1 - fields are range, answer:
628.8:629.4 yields 9.893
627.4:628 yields 10.19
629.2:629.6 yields 9.781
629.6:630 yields 10.15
